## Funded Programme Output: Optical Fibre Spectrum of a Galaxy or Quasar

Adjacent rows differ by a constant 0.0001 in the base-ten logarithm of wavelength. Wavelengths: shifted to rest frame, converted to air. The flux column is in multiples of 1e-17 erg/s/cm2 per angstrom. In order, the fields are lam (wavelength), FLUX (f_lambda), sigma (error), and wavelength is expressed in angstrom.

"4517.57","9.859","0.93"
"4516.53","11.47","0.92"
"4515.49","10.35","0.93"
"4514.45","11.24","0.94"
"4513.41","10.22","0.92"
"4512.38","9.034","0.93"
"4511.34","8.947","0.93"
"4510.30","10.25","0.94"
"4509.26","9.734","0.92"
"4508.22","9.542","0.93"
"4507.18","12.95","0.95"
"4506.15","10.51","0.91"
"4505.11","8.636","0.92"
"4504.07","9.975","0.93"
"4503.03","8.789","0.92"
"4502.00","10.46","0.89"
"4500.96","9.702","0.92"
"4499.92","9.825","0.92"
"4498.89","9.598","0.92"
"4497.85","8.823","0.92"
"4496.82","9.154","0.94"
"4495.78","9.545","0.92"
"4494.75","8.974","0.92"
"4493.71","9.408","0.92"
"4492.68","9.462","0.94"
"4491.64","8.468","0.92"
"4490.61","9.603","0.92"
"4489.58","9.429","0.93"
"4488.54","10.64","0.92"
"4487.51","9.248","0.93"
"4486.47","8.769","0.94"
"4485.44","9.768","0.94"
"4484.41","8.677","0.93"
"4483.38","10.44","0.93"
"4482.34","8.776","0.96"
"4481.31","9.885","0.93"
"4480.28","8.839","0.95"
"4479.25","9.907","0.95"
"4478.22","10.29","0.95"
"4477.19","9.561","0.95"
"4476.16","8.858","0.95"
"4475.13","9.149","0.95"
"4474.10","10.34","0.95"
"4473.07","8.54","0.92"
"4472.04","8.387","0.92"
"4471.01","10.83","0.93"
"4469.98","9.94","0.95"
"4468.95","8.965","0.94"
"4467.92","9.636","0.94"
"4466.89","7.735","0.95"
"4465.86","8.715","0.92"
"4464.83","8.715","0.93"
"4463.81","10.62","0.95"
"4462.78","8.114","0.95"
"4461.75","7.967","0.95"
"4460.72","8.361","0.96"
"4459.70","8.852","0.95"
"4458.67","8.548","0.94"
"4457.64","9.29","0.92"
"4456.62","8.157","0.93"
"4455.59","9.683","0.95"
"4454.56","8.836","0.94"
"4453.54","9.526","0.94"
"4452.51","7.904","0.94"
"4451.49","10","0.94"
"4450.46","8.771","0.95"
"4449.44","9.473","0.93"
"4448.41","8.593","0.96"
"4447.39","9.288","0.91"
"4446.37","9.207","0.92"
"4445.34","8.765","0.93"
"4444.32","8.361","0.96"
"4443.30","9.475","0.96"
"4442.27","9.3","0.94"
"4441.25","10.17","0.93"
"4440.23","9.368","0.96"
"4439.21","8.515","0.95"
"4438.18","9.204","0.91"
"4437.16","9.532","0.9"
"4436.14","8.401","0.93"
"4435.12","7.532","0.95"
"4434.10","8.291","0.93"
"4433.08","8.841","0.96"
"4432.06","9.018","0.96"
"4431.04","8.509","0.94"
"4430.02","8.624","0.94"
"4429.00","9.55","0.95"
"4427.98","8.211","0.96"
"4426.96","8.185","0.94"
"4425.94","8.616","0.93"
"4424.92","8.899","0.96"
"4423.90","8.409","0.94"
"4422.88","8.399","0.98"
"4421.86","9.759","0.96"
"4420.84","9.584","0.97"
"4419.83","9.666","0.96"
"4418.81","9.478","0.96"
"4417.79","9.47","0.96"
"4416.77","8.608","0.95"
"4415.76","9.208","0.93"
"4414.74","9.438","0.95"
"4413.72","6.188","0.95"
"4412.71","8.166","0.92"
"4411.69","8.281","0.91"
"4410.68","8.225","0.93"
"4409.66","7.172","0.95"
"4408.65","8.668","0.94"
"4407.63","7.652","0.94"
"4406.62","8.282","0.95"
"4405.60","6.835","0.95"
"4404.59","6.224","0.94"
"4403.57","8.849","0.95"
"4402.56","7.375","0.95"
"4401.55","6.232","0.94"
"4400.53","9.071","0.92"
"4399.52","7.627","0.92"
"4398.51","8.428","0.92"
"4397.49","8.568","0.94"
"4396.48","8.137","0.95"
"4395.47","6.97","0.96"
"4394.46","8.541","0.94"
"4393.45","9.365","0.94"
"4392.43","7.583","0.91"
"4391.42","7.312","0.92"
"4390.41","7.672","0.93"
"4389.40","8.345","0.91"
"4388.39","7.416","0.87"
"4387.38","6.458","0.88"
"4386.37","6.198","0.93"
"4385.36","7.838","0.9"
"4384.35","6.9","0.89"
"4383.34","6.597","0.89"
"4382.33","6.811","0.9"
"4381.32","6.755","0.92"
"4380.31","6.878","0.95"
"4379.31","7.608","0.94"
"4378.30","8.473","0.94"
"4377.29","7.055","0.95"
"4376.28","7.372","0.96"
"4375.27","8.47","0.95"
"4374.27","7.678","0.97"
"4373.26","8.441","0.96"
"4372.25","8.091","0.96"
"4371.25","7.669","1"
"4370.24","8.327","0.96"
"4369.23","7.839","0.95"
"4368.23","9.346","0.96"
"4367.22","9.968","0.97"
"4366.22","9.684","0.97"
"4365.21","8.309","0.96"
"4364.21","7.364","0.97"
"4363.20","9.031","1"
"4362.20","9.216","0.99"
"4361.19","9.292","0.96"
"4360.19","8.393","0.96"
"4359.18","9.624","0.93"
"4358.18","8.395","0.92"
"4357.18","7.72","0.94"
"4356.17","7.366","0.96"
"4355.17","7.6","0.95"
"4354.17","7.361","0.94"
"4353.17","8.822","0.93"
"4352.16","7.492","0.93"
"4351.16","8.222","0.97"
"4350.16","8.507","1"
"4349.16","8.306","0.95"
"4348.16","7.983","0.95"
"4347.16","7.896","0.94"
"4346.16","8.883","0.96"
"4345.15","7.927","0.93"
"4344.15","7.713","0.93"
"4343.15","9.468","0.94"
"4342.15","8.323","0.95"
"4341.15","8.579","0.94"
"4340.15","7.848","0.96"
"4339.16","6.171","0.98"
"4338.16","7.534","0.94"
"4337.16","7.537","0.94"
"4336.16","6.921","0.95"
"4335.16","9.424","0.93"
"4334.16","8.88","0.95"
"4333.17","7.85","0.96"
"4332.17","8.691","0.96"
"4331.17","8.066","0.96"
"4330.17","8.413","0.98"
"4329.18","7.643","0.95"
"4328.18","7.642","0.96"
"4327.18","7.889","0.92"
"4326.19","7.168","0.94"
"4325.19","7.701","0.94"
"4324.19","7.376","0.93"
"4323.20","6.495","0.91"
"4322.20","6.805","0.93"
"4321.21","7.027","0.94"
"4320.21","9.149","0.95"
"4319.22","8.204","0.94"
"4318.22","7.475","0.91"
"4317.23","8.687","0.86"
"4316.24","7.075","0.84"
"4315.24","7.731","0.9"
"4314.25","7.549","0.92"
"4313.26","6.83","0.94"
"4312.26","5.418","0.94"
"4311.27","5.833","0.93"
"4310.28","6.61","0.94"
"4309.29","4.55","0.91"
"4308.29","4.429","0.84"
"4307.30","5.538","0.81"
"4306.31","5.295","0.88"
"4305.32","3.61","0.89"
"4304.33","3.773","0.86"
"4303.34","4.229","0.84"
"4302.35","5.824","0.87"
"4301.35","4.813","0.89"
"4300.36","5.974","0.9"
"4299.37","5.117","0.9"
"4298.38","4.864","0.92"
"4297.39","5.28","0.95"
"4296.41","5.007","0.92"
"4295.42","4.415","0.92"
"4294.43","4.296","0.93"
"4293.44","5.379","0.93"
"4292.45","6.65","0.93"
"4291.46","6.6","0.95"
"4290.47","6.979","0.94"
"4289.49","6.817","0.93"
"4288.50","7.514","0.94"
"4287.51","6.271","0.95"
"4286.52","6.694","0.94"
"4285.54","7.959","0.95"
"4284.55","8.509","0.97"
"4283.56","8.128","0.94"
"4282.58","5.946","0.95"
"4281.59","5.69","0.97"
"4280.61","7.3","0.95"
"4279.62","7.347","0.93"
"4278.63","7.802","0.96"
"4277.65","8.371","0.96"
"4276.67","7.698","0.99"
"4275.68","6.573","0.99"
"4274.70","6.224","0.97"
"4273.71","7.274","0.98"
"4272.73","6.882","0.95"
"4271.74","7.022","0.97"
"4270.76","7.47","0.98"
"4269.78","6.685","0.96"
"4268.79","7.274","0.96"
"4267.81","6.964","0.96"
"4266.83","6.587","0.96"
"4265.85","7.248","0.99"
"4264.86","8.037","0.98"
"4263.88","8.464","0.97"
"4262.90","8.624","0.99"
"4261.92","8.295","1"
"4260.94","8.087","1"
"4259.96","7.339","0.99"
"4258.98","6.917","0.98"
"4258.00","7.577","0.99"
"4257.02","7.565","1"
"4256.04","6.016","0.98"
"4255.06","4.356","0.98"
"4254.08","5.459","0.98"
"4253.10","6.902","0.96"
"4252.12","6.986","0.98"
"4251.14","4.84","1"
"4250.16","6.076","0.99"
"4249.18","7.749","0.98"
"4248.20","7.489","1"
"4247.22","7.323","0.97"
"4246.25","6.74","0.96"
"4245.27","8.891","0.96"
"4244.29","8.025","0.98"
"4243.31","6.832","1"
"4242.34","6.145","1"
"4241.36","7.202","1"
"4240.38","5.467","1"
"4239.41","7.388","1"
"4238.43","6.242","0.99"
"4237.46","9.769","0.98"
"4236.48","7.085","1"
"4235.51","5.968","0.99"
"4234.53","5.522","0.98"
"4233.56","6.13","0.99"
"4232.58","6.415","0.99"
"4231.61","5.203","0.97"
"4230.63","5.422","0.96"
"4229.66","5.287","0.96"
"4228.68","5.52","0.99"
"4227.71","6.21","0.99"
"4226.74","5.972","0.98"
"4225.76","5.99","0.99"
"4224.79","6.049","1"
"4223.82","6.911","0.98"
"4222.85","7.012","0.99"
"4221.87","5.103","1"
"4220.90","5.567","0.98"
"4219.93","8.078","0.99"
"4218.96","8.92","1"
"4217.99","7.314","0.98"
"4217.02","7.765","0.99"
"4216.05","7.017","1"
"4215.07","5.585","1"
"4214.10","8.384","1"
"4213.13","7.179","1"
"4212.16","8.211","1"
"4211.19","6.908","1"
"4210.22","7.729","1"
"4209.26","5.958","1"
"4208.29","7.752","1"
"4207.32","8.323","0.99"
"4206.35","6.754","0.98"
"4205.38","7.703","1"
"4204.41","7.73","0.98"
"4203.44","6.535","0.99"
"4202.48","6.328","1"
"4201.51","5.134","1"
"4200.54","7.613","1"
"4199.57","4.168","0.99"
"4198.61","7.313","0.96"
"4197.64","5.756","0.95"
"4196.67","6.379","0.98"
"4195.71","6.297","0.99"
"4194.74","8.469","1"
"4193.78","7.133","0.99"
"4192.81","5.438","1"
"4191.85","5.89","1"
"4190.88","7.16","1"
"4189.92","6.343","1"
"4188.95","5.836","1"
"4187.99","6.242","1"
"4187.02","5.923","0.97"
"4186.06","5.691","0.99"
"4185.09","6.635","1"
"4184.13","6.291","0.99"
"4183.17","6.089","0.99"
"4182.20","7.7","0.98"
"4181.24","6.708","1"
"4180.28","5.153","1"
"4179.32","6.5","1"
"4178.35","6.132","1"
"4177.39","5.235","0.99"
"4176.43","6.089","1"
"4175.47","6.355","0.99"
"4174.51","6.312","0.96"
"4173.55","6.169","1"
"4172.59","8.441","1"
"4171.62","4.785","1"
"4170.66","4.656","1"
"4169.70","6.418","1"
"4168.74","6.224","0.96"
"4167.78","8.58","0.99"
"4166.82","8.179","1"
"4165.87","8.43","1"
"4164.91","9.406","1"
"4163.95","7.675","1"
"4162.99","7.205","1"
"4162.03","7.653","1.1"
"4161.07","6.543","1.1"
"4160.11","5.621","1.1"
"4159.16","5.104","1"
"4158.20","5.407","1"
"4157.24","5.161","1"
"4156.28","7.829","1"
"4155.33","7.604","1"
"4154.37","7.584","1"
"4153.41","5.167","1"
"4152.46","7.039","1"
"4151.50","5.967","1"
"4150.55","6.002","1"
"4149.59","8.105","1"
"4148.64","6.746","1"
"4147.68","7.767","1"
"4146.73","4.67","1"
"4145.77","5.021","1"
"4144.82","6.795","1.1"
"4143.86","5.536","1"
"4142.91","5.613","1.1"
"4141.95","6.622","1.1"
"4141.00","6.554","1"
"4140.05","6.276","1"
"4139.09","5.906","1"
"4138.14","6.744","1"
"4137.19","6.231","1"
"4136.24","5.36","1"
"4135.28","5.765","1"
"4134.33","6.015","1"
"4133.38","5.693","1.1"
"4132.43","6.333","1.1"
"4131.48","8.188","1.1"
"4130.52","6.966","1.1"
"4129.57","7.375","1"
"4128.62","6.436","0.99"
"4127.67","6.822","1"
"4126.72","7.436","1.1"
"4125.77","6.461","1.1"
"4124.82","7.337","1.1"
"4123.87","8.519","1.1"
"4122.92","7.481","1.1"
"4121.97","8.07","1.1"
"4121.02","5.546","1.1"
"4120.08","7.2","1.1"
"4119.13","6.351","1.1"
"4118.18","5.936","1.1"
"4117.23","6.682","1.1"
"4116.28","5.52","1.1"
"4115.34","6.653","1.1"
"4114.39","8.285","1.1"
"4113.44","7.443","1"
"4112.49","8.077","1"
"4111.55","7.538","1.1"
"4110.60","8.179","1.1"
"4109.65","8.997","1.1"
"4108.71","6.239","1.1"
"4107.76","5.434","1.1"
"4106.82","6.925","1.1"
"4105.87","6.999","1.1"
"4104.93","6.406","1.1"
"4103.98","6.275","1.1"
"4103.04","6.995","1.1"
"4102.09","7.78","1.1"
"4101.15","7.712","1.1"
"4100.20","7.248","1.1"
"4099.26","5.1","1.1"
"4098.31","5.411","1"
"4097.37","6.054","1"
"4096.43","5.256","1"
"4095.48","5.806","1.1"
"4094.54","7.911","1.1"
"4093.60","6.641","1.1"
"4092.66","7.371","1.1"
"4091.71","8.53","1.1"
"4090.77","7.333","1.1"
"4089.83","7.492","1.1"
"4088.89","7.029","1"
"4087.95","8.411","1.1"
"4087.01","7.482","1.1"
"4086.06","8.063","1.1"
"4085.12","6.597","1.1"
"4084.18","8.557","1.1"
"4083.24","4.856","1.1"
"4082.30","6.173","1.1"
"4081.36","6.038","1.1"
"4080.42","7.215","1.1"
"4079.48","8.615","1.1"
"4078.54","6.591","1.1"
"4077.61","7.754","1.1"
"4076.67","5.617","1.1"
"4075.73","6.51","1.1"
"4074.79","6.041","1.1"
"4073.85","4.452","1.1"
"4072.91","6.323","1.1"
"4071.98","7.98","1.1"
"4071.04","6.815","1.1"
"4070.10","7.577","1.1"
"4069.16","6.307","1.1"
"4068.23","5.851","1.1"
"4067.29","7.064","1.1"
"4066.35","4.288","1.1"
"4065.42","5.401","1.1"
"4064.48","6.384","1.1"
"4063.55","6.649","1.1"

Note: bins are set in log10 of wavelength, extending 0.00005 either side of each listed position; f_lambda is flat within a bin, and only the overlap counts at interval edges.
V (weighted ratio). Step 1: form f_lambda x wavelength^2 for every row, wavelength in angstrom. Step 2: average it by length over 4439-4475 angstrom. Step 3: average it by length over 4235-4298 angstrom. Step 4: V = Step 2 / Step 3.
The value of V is 1.4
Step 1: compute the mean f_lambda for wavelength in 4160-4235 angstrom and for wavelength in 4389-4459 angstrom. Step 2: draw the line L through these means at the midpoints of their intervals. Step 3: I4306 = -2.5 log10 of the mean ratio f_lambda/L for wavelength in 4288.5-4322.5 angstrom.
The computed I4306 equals 0.25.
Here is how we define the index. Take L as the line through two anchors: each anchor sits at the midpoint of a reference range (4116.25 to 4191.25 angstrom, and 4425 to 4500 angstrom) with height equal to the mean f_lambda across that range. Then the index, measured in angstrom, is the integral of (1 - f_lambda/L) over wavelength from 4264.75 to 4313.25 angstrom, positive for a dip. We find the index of 8.9 angstrom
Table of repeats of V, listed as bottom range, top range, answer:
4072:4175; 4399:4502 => 1.54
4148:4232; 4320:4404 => 1.30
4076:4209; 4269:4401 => 1.20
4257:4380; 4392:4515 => 1.30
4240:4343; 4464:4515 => 1.52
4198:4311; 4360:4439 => 1.33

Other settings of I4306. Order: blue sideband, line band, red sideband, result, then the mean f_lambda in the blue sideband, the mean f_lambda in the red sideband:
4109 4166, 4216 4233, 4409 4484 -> 0.15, 6.76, 8.96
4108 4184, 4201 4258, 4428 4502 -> 0.09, 6.68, 9.15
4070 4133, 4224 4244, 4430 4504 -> 0.22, 6.94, 9.16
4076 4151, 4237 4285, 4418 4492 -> 0.09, 6.8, 9.09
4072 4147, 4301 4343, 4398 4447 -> 0.14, 6.74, 8.54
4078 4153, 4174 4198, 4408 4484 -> 0.15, 6.79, 8.95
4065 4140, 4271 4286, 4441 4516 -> 0.11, 6.78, 9.38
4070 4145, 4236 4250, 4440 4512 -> 0.07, 6.8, 9.33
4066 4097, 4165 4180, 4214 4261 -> 0.02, 6.81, 6.66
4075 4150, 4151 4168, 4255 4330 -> -0.03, 6.8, 6.71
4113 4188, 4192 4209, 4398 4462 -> 0.04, 6.59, 8.63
